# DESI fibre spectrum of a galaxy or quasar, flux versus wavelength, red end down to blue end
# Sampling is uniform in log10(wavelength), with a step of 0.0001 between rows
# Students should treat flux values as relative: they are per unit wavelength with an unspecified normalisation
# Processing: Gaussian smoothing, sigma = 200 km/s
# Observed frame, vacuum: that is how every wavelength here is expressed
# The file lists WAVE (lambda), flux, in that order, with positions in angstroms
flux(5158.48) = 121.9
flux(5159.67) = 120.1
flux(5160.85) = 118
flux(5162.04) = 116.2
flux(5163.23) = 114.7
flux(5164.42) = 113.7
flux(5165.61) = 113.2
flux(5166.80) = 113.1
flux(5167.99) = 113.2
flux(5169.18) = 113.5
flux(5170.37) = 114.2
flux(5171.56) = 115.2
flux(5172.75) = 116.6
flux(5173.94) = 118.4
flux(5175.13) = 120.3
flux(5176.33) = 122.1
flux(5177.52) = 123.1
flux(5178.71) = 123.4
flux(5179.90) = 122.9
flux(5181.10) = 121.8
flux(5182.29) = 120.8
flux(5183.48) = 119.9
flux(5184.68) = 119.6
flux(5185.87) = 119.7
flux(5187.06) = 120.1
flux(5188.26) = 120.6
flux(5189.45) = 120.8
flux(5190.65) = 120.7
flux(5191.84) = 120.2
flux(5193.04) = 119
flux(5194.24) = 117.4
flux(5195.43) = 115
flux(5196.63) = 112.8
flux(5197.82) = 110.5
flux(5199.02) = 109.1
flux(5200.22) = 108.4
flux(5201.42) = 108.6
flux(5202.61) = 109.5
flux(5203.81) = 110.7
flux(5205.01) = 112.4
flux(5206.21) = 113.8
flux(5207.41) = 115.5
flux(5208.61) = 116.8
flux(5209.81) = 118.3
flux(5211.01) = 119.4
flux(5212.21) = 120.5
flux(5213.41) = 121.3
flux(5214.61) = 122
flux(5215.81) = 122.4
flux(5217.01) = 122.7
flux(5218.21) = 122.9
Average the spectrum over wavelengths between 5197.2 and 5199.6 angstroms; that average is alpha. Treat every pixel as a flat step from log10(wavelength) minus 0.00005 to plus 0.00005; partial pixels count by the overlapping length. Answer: 110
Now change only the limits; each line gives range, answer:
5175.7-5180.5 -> 123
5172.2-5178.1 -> 120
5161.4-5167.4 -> 114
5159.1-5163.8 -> 117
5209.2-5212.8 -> 119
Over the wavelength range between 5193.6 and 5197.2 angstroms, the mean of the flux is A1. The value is 115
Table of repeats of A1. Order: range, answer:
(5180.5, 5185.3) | 121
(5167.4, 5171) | 114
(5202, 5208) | 112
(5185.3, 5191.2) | 120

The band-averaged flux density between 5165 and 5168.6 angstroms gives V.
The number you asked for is 113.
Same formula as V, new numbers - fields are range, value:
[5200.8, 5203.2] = 109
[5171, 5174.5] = 117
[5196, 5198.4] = 112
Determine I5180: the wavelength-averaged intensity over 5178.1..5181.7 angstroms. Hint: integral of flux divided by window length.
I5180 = 123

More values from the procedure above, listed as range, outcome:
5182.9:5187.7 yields 120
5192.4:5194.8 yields 118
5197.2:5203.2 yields 109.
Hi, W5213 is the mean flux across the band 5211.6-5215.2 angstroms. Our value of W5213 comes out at 121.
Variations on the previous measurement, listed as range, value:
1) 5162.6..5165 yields 114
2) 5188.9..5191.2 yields 120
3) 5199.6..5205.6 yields 110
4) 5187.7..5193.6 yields 120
